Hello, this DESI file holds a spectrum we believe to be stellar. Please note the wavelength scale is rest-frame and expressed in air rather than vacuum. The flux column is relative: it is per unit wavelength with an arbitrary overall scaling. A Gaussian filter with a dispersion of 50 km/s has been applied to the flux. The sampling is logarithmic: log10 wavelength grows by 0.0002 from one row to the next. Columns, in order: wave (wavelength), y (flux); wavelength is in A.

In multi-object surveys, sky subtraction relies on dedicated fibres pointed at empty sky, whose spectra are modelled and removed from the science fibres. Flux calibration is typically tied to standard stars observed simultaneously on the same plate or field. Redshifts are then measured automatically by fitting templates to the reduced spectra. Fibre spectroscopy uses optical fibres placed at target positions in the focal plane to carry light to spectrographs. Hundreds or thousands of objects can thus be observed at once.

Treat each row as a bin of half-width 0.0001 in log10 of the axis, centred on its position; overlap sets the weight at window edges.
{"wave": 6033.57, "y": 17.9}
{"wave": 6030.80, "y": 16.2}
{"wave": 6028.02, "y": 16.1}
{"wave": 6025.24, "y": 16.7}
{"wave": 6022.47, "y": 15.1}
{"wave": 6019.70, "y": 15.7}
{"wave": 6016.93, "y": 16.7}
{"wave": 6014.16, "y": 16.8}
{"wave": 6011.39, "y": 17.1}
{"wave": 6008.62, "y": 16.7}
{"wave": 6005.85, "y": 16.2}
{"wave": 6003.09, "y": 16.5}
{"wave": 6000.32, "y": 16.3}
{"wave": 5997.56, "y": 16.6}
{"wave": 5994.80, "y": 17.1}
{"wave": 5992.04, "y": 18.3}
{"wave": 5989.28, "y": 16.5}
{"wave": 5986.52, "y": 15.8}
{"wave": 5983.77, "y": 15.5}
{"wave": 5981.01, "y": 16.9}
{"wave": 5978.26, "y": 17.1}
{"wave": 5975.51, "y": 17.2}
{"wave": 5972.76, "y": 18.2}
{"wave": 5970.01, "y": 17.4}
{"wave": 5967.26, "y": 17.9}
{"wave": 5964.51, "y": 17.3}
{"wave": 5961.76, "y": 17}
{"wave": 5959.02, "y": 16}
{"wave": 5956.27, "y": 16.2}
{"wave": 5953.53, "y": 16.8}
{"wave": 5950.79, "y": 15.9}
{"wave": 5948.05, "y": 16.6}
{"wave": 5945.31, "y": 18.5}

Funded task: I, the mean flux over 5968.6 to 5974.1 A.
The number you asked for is 17.8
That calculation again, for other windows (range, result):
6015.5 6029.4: 16.1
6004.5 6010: 16.4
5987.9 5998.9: 17.1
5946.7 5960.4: 16.3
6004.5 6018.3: 16.7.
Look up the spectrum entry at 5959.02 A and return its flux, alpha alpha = 16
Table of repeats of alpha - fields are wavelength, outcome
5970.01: 17.4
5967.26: 17.9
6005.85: 16.2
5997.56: 16.6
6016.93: 16.7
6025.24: 16.7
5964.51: 17.3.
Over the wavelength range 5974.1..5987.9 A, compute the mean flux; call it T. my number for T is 16.5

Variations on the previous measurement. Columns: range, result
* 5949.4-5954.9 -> 16.4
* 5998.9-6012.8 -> 16.6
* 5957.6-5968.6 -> 17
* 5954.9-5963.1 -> 16.4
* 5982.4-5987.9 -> 15.7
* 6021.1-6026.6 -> 15.9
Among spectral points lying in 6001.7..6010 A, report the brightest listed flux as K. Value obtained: 16.7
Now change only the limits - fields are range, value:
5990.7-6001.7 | 18.3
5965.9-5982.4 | 18.2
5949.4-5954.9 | 16.8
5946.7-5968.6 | 17.9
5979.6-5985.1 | 16.9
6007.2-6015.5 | 17.1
